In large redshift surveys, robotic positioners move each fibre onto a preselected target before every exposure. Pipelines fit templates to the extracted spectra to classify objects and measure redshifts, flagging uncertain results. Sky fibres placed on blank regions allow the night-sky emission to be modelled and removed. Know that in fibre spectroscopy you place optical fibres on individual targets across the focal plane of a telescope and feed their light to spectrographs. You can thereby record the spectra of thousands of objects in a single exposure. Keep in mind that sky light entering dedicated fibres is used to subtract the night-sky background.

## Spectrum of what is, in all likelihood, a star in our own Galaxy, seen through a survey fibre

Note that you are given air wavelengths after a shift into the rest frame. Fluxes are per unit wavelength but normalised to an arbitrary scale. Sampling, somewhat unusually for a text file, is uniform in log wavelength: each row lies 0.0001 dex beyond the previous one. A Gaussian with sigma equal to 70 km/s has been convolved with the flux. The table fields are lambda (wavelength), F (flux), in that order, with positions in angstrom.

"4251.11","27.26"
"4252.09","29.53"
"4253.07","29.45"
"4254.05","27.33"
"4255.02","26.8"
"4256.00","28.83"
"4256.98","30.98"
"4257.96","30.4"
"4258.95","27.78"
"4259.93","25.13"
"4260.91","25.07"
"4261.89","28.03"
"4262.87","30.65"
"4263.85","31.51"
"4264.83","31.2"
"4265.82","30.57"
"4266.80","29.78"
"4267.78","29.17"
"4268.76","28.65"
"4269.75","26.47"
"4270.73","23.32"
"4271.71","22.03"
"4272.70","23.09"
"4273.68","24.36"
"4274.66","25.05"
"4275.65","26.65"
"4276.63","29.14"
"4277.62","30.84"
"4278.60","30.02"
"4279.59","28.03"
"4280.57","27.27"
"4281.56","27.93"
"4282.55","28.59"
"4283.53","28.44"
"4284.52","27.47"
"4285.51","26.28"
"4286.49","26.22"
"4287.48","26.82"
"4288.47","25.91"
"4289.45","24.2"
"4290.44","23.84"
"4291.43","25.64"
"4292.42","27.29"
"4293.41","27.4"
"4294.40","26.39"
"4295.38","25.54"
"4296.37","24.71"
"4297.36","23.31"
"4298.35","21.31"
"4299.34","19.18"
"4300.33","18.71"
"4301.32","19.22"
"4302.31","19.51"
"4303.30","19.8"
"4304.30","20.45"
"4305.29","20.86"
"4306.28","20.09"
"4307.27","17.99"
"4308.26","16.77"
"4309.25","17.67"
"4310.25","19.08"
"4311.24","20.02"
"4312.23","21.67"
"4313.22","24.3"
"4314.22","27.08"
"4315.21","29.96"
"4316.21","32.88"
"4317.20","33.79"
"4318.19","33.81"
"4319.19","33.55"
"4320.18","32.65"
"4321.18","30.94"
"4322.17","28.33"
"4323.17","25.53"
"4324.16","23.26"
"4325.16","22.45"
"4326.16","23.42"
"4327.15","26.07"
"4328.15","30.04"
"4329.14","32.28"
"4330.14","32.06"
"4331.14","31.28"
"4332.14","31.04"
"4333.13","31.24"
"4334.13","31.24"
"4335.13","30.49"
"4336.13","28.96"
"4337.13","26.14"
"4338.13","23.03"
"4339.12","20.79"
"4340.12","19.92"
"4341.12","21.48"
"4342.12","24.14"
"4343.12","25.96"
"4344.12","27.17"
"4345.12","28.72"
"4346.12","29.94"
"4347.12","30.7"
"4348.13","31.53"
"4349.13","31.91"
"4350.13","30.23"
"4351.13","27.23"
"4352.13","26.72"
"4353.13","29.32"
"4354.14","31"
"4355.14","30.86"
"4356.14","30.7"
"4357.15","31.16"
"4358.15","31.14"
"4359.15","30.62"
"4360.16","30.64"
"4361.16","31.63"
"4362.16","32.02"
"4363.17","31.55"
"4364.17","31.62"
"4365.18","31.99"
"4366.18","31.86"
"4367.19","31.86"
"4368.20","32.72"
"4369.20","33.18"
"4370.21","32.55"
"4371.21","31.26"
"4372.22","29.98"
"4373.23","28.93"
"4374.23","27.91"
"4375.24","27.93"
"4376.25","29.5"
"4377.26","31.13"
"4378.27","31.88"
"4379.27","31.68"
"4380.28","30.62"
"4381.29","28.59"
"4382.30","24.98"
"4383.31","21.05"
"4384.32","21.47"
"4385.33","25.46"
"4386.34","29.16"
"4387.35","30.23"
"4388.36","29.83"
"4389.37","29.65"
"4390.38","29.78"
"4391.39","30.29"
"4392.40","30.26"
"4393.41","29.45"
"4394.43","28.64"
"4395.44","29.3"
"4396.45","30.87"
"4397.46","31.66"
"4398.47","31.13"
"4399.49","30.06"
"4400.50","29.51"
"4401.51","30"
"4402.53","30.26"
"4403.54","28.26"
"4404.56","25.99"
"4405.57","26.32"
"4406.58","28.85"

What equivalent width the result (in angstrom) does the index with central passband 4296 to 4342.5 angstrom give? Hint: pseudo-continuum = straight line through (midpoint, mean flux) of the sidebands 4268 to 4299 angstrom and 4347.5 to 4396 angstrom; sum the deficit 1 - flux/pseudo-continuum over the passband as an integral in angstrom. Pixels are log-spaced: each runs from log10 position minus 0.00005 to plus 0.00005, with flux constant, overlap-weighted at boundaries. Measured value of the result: 4.3 angstrom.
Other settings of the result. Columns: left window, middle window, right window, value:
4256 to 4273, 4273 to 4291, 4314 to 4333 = 0.89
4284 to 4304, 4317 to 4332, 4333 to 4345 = -2.42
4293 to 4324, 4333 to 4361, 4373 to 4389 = -2.11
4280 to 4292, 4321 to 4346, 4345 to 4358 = 1.76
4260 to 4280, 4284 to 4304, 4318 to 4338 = 3.04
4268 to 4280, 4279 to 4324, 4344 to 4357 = 4.32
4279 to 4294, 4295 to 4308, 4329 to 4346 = 3.00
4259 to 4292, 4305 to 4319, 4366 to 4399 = 1.87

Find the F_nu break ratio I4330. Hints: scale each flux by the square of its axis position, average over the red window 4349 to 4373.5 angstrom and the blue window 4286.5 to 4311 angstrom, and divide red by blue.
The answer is 1.43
